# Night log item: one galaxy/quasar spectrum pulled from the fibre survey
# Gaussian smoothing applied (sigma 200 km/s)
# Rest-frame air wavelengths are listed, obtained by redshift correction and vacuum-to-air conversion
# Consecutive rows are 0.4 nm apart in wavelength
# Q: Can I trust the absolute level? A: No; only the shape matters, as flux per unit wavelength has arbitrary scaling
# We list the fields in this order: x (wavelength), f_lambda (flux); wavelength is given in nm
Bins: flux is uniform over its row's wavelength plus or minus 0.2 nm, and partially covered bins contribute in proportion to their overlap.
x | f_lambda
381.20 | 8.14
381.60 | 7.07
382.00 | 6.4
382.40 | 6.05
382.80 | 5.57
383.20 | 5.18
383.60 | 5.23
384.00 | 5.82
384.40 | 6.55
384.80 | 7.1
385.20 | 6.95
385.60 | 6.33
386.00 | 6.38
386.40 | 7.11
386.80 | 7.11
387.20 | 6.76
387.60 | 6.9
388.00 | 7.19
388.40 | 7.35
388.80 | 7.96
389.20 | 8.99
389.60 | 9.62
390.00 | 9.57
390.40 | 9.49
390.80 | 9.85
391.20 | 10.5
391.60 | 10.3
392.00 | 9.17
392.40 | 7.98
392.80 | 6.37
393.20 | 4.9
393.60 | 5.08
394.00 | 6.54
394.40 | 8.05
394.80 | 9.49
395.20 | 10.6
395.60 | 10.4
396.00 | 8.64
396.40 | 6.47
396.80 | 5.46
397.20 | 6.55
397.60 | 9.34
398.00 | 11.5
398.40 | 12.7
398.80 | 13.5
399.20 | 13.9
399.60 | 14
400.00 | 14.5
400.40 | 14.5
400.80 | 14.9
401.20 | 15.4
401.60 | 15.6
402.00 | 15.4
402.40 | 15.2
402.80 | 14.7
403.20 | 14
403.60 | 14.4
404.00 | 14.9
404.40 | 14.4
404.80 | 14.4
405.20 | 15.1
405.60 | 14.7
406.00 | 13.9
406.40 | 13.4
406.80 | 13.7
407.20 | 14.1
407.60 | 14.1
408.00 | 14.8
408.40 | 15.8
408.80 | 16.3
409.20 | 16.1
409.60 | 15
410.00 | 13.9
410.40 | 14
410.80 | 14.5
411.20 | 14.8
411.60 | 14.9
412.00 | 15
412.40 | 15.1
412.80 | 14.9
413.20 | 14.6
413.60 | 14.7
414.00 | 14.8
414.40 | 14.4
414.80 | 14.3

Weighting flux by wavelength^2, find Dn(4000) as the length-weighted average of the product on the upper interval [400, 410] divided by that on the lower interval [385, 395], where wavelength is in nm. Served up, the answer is 2.03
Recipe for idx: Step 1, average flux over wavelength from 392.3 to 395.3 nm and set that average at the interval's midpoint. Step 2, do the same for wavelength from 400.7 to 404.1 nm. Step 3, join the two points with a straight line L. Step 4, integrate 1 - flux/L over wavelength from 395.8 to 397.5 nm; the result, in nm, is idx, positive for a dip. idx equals 0.49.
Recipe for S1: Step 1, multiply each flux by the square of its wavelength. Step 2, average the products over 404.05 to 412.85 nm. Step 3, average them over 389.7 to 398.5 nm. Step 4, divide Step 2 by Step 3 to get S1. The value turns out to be 1.84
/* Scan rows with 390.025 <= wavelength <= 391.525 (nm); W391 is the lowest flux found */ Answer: 9.49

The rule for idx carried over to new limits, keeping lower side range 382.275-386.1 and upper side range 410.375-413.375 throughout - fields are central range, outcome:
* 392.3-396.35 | 0.683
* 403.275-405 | -0.299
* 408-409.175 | -0.180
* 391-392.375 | -0.209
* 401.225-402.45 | -0.400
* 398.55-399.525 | -0.265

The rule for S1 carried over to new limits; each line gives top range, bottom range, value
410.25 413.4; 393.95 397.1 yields 1.94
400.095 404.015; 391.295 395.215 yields 2.00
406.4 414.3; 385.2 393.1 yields 2.03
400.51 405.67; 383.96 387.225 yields 2.42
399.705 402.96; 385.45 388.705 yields 2.32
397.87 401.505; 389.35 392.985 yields 1.58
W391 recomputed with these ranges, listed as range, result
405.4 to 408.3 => 13.4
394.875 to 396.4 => 6.47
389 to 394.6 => 4.9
